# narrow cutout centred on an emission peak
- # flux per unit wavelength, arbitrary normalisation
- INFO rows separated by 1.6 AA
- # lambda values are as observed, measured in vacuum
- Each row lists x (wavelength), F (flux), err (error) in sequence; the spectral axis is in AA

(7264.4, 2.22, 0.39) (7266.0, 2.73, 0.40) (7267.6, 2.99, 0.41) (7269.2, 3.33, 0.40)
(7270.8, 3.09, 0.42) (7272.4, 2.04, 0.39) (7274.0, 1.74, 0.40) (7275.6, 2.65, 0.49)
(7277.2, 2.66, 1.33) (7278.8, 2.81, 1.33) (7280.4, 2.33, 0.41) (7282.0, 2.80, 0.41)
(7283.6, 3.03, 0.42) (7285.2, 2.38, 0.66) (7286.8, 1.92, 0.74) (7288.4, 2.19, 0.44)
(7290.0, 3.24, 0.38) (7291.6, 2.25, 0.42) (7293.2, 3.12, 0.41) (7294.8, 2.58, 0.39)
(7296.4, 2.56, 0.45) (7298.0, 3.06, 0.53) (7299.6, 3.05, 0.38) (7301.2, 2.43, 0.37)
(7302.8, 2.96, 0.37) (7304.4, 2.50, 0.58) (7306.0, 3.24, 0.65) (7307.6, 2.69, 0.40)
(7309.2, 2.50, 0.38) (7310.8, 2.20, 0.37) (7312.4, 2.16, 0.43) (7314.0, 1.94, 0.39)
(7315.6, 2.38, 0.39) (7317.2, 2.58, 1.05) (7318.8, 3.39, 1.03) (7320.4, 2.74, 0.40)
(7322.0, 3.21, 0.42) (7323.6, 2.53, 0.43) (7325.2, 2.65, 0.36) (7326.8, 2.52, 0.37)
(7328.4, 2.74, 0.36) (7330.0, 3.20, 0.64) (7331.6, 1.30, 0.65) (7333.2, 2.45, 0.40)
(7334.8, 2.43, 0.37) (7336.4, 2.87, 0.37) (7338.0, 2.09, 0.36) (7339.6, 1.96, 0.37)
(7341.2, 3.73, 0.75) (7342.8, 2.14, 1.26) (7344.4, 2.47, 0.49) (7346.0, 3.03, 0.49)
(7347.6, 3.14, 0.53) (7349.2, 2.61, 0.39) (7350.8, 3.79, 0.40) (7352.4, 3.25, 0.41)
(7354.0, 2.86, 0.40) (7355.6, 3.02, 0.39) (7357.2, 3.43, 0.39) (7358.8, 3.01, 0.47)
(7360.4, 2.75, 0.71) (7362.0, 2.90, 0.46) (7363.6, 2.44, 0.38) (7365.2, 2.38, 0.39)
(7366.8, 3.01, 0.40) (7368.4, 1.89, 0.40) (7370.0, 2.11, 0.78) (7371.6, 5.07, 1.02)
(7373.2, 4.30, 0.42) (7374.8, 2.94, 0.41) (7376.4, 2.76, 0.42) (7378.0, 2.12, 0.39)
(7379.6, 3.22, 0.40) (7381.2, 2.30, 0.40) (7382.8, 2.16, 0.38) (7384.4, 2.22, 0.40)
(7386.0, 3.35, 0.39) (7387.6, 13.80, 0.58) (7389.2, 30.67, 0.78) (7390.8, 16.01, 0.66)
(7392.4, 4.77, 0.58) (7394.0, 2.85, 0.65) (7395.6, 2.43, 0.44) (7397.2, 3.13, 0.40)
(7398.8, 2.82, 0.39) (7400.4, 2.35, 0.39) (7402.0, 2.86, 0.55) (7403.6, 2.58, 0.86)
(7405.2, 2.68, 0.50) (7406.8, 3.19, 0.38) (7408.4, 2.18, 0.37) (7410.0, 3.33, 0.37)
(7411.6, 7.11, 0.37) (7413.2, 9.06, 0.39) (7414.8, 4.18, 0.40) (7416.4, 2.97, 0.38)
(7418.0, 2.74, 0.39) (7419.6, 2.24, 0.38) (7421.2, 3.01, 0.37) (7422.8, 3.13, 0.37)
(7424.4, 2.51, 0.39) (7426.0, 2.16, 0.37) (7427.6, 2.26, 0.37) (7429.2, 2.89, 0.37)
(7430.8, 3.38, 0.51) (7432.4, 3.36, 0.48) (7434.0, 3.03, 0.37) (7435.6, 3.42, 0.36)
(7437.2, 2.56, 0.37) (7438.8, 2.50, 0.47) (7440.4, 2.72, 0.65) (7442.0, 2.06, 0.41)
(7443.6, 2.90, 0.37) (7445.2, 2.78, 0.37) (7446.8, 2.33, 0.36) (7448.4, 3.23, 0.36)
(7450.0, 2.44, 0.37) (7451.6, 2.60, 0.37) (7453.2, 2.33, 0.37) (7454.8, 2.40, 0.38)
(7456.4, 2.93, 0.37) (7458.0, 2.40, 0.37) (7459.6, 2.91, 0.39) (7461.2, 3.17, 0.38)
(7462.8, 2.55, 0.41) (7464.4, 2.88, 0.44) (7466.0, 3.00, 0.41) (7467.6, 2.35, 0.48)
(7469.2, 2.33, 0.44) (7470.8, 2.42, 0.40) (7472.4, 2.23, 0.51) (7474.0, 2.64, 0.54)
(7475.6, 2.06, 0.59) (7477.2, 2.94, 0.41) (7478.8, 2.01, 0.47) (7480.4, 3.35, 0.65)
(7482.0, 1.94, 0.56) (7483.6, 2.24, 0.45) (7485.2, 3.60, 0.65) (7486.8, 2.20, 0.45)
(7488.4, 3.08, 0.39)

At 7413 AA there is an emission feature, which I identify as [N II] 6583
